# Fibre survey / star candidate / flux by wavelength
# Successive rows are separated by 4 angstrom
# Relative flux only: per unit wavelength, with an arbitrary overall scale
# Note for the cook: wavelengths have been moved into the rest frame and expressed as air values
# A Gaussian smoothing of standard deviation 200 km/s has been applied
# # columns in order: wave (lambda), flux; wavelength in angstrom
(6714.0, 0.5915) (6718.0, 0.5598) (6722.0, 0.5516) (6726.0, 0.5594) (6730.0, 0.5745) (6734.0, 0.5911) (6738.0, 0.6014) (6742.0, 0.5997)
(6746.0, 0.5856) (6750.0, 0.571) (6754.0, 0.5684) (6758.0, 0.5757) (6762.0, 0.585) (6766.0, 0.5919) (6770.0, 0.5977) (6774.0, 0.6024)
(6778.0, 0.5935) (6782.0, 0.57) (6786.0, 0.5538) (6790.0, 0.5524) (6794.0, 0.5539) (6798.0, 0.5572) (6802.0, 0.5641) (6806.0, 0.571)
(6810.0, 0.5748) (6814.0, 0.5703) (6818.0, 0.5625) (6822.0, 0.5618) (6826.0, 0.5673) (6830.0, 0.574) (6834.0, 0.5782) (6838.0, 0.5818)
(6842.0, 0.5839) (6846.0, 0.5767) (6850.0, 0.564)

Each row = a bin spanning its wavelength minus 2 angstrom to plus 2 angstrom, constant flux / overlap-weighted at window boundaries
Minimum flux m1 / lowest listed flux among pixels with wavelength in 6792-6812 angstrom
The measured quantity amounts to 0.5539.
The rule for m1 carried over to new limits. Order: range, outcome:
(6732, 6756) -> 0.5684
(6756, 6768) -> 0.5757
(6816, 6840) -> 0.5618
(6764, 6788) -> 0.5538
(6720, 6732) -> 0.5516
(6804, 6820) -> 0.5625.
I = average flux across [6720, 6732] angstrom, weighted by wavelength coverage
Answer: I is 0.562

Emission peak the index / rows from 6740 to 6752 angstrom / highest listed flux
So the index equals 0.5997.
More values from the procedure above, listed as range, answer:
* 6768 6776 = 0.6024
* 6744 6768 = 0.5919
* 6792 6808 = 0.571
